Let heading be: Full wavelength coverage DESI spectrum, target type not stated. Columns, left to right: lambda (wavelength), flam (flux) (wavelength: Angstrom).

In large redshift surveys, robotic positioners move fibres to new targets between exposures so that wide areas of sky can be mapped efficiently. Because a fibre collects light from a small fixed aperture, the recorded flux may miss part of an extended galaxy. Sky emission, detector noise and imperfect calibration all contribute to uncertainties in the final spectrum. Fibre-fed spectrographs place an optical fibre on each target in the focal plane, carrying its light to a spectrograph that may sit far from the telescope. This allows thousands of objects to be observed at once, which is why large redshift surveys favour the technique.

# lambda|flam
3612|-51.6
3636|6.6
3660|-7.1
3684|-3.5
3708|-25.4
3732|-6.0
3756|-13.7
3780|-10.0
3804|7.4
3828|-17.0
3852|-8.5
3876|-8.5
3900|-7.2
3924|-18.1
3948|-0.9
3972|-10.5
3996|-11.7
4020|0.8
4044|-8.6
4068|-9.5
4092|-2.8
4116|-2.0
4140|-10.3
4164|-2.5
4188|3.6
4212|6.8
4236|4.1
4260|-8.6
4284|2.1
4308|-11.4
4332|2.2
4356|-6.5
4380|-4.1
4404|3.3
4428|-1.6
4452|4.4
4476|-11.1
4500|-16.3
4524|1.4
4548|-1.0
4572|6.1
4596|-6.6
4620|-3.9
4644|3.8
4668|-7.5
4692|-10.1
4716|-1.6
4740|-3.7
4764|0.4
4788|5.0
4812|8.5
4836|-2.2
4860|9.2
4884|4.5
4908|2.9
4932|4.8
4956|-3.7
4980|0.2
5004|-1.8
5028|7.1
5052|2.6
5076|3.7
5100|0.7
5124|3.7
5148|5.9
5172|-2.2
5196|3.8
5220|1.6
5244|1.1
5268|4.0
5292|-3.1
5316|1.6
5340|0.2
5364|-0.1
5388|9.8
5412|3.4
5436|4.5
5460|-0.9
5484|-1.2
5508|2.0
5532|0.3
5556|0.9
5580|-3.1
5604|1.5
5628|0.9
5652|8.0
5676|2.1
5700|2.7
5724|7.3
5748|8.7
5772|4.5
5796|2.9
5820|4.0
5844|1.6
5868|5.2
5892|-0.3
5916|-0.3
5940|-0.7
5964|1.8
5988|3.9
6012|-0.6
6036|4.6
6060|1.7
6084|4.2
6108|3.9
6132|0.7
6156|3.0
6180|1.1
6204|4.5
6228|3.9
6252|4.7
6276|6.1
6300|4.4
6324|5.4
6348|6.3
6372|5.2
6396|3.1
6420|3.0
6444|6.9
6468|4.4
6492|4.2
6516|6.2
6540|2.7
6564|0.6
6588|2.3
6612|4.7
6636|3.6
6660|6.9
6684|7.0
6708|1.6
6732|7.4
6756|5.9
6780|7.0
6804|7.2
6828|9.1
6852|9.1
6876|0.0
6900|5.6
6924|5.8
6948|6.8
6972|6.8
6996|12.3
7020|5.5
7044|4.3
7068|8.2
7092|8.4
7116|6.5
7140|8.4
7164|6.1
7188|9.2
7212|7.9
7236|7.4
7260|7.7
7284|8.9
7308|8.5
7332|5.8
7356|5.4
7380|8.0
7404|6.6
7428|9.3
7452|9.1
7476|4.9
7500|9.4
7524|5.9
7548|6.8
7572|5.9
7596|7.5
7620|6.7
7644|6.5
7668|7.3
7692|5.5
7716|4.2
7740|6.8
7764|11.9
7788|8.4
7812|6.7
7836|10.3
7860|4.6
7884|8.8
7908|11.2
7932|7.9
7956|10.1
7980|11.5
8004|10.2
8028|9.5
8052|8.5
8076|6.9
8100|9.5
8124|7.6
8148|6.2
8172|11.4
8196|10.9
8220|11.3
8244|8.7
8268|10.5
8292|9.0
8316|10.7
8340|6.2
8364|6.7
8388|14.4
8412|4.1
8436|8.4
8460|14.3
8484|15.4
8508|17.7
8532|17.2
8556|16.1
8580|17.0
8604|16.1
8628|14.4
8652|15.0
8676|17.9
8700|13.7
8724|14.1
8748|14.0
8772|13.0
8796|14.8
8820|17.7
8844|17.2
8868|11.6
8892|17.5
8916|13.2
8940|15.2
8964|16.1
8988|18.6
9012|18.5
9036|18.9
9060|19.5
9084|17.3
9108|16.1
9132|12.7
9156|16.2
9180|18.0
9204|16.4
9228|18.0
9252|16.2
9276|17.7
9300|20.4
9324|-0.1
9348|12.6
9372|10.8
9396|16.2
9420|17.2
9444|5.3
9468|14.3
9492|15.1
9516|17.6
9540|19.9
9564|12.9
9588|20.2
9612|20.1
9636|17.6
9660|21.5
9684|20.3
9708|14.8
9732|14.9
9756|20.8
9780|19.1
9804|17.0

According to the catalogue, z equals 1.121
